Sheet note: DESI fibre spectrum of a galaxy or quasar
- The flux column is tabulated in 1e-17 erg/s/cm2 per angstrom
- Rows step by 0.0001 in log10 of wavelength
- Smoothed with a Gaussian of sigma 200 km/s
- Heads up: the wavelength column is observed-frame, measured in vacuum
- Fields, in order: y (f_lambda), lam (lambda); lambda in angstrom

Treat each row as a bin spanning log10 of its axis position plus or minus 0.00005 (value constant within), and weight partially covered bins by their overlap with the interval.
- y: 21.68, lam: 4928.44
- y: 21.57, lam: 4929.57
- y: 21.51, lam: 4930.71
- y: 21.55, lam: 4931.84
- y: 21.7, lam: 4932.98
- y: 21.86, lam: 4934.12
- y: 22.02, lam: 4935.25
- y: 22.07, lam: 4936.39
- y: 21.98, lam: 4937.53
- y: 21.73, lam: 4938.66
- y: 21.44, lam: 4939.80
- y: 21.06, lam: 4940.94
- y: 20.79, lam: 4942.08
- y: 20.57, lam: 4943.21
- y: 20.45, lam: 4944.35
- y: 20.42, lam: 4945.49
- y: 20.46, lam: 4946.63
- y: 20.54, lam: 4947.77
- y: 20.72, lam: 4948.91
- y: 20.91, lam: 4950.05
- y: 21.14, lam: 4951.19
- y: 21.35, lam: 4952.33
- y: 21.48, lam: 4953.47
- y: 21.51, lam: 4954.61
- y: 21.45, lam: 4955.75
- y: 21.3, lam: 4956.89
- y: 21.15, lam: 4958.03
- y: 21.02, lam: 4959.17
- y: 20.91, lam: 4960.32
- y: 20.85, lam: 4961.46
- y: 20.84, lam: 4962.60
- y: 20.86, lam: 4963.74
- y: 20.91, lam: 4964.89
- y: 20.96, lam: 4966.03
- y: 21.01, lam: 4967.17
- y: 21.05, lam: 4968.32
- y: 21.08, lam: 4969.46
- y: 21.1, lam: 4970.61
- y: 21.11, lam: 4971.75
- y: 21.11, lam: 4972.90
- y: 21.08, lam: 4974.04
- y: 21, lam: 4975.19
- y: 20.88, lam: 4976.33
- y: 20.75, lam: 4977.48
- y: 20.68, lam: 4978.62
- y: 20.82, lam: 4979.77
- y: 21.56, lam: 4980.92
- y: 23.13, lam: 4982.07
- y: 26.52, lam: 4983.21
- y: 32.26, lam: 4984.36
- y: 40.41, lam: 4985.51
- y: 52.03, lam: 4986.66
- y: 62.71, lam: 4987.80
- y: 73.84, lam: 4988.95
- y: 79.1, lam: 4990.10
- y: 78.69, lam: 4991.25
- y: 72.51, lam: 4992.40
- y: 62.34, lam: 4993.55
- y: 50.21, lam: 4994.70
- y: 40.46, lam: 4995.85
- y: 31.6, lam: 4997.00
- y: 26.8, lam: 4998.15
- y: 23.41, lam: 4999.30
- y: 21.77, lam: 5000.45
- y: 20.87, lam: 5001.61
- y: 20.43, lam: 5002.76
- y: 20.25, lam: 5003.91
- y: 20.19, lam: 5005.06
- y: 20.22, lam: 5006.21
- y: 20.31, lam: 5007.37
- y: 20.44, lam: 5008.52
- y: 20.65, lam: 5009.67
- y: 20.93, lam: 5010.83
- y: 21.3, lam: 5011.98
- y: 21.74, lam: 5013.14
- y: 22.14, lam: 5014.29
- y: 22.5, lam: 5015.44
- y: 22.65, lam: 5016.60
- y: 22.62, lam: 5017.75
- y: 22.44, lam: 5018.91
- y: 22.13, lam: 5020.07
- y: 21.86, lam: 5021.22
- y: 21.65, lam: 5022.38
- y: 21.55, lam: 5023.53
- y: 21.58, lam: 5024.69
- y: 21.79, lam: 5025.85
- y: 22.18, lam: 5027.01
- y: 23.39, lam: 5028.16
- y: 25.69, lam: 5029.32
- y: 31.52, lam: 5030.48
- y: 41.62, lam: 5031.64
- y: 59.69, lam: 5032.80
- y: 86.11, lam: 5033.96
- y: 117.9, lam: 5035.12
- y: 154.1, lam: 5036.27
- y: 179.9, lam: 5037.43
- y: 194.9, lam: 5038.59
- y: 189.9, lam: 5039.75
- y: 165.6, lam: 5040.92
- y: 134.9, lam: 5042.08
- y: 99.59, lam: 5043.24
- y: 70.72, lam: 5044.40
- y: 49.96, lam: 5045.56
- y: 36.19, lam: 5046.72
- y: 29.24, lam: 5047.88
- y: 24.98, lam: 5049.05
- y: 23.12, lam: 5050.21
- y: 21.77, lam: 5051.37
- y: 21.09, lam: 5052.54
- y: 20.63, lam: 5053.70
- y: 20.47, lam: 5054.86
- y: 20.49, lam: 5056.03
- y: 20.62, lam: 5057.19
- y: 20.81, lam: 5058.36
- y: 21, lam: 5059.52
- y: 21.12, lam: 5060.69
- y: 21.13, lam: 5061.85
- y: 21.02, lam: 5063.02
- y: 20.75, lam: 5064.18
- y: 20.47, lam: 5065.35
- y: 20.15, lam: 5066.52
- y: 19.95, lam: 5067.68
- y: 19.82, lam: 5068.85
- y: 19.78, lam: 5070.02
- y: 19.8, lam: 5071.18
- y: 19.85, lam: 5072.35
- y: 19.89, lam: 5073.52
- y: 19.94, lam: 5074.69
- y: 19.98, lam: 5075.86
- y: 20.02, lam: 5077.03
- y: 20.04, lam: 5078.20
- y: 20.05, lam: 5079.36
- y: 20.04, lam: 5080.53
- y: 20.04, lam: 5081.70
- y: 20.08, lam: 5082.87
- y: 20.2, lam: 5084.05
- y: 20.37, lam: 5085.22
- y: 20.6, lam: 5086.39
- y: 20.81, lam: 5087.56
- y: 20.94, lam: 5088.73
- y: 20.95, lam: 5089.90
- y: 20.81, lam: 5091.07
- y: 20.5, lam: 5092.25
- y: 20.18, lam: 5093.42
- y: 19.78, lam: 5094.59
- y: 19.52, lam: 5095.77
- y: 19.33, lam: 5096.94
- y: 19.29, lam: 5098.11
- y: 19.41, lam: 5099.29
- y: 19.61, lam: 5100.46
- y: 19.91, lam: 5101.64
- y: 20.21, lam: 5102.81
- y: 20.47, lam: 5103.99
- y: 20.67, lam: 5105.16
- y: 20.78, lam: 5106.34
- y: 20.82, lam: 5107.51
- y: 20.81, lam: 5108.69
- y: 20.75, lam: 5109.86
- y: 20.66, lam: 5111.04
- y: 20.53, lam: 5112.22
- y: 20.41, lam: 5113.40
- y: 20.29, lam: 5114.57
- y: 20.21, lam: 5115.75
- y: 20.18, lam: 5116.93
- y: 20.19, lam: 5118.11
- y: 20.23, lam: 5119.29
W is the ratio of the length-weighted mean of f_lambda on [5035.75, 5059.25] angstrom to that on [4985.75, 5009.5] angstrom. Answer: 1.82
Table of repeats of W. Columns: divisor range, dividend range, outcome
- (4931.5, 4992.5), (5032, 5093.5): 1.67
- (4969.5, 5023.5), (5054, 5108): 0.66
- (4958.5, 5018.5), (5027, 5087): 1.57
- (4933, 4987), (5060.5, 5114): 0.90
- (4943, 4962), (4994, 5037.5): 1.69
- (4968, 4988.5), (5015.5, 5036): 1.35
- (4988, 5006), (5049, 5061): 0.50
